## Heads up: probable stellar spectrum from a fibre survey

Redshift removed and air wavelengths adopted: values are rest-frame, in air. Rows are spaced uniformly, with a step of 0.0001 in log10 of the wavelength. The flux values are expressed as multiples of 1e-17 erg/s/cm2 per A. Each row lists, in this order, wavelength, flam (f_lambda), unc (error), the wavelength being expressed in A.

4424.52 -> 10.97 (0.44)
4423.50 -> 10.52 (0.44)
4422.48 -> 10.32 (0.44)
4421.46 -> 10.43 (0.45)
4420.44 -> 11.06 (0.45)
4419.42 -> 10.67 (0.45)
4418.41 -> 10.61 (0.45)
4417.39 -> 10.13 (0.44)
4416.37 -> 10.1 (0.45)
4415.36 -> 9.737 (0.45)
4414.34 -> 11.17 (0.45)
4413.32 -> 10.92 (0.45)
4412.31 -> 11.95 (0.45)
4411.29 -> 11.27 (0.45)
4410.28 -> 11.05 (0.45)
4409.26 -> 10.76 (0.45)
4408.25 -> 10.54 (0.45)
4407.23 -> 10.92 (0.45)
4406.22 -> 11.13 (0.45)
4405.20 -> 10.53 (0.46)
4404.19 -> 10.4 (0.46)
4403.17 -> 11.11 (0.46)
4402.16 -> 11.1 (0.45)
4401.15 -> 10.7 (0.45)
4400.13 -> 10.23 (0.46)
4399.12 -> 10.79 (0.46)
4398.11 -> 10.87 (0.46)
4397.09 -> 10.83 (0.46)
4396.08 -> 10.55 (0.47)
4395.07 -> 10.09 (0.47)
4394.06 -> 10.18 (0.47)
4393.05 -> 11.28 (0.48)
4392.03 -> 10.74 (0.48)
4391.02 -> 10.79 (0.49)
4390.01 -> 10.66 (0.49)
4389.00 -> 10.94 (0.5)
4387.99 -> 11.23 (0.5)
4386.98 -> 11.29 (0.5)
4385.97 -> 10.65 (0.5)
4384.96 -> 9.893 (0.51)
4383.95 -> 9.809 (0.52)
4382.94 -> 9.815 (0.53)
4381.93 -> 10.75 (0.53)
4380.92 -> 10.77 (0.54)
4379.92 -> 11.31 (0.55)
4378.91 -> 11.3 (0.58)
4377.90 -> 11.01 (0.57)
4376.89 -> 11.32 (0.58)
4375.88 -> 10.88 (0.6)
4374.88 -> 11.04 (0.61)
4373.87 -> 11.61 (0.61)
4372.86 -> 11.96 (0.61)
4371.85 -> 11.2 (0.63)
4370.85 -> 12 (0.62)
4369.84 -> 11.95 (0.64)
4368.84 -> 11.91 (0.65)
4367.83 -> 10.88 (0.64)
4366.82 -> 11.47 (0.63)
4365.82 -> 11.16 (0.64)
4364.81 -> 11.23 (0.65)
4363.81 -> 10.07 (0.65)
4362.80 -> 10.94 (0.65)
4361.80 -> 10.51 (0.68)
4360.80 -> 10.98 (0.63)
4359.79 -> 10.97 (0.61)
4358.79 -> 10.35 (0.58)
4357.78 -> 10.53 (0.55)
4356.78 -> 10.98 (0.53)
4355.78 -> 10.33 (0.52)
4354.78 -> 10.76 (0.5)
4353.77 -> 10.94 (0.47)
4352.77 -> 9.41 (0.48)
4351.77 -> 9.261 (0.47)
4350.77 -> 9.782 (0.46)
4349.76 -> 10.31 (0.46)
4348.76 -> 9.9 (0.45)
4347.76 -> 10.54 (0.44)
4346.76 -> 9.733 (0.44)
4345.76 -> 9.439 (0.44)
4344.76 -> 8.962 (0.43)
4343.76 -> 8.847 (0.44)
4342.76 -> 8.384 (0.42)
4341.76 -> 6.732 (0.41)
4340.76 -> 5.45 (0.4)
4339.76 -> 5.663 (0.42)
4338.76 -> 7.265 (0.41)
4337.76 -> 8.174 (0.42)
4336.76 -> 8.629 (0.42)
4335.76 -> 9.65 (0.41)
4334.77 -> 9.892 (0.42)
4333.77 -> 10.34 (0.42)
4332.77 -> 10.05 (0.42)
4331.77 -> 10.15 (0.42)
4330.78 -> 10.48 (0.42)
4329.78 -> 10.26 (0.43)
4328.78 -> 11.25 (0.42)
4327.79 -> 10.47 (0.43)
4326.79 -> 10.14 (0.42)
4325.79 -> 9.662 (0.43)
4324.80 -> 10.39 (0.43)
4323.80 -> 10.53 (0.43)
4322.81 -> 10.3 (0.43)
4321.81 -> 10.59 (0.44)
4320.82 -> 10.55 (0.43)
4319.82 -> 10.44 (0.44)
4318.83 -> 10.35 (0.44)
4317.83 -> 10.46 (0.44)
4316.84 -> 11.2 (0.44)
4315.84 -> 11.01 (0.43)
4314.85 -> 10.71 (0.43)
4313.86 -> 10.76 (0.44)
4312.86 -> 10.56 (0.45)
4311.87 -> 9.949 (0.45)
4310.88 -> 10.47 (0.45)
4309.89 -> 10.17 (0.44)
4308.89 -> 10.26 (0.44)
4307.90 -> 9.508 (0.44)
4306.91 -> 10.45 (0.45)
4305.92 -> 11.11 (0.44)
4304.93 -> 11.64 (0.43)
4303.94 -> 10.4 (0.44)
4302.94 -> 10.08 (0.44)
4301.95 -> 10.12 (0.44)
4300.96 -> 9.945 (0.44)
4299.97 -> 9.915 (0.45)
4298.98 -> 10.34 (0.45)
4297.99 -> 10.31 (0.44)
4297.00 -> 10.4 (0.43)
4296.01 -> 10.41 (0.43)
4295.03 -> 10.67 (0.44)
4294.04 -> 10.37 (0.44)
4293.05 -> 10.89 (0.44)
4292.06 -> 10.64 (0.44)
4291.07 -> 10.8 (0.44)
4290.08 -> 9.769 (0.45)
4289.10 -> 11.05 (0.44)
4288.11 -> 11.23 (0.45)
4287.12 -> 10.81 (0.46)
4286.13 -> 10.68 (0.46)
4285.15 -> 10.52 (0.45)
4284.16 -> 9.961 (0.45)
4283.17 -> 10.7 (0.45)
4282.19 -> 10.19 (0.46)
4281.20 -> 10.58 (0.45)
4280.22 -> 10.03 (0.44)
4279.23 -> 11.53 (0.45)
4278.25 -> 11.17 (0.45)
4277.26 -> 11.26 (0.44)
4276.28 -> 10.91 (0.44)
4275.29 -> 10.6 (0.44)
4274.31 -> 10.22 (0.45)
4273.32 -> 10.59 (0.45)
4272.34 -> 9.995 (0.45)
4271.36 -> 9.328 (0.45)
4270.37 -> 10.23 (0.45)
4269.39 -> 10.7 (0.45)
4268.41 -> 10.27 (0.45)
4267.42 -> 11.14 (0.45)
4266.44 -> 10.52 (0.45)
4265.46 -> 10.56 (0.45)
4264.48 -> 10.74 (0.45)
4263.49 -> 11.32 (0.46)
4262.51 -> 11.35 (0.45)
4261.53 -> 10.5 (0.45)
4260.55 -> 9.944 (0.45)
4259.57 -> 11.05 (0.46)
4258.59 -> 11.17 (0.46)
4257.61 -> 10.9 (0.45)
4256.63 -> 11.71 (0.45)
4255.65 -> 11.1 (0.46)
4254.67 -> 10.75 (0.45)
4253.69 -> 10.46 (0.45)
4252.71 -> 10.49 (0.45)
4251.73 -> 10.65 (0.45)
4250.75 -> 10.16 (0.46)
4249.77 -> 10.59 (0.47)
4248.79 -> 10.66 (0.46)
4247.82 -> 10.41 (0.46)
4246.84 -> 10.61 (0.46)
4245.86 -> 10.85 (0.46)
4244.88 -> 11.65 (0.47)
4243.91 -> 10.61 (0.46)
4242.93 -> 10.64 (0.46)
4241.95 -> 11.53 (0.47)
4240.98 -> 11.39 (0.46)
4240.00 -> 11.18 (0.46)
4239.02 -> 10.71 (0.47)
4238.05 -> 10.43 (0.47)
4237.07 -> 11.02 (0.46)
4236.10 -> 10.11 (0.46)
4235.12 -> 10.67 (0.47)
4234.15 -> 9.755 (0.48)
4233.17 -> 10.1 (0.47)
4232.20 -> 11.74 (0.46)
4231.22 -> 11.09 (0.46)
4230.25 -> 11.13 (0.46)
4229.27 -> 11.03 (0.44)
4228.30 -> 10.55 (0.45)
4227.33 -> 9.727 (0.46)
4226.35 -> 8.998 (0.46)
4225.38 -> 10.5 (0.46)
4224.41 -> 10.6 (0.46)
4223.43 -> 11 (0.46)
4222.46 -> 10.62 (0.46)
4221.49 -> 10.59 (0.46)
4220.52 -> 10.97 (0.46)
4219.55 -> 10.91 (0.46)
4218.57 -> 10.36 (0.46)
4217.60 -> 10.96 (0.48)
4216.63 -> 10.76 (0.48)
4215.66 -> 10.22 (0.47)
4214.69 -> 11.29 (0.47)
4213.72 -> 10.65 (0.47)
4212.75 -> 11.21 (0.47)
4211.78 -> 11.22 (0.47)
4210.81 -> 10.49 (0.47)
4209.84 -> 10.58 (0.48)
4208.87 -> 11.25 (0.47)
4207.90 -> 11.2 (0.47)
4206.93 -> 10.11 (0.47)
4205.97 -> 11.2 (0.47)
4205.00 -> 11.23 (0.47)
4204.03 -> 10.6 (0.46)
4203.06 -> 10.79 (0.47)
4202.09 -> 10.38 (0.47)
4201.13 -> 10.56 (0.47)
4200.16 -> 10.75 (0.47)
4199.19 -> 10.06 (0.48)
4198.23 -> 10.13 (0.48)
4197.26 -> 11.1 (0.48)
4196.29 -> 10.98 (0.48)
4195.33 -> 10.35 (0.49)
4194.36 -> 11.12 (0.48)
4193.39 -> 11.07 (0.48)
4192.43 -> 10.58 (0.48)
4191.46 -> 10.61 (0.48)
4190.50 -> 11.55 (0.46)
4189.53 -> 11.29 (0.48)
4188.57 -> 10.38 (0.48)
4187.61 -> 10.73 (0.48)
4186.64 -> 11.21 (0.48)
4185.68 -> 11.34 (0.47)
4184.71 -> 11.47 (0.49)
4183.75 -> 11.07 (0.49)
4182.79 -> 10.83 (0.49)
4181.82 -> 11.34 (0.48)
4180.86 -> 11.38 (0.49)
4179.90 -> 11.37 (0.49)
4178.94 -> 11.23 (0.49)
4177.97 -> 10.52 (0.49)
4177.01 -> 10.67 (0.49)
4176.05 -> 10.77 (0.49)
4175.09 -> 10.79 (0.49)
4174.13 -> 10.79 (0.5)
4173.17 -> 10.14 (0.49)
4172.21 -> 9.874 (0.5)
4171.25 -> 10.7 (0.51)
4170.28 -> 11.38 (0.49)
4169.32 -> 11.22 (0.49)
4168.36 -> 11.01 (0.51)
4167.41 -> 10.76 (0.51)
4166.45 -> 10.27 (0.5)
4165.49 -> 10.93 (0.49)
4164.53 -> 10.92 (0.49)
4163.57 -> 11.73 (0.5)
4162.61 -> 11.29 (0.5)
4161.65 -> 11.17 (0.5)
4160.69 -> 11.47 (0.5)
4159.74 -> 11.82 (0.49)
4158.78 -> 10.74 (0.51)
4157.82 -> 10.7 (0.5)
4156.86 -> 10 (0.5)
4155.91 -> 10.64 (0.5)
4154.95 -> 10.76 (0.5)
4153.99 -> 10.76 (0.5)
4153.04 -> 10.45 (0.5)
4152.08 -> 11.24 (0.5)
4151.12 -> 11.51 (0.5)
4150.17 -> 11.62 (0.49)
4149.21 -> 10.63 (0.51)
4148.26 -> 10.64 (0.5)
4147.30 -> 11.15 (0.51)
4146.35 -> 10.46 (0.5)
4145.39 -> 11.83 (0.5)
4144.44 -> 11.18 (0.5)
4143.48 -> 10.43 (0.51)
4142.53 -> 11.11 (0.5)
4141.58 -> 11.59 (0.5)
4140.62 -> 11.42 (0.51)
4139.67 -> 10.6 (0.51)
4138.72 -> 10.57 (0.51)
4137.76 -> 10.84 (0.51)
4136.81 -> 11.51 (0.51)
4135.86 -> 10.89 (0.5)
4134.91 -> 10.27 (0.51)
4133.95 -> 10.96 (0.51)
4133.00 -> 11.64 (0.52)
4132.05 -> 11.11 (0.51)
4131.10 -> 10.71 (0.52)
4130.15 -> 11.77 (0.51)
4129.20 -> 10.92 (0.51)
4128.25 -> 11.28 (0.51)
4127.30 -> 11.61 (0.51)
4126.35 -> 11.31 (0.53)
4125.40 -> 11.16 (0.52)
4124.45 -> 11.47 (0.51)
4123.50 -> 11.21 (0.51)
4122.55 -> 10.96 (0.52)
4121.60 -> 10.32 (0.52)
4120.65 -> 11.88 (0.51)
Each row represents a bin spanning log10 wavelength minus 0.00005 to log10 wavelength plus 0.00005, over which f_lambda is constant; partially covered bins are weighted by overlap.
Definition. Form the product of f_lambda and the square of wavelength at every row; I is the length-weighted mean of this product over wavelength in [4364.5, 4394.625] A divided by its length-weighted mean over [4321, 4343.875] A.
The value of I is 1.21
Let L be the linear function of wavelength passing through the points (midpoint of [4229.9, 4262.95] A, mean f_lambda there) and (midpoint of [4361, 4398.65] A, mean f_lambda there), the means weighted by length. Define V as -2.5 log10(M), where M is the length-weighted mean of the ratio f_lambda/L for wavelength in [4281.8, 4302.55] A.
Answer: 0.04 mag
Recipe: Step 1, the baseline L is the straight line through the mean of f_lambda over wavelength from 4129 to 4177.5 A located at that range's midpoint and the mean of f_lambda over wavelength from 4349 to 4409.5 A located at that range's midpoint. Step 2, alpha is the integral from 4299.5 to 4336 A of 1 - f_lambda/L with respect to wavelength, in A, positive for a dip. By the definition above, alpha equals 1.5 A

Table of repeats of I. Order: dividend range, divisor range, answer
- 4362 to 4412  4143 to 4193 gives 1.10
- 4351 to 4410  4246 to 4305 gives 1.07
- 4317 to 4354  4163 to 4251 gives 0.94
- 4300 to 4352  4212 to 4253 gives 0.96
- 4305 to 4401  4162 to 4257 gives 1.02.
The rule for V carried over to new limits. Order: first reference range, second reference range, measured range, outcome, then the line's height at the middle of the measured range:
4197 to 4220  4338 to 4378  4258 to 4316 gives -0.012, 10.4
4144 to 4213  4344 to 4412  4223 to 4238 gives 0.034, 10.9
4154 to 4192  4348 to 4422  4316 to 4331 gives 0.035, 10.8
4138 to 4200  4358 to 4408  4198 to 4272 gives 0.021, 10.9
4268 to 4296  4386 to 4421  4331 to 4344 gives 0.253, 10.7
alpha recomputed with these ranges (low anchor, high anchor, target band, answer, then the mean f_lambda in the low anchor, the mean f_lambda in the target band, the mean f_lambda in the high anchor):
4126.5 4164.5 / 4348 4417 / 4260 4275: 0.6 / 11.1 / 10.5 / 10.8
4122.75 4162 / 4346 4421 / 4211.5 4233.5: 0.5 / 11.1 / 10.7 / 10.8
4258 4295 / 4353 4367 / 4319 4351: 3.7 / 10.6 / 9.47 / 10.8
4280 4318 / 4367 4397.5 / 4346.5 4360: 0.7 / 10.5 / 10.3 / 11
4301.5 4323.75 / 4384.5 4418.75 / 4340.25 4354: 2.0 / 10.5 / 9.08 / 10.7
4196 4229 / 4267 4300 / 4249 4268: -0.4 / 10.7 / 10.8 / 10.5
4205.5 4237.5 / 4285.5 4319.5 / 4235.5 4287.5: -0.5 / 10.7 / 10.7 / 10.5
